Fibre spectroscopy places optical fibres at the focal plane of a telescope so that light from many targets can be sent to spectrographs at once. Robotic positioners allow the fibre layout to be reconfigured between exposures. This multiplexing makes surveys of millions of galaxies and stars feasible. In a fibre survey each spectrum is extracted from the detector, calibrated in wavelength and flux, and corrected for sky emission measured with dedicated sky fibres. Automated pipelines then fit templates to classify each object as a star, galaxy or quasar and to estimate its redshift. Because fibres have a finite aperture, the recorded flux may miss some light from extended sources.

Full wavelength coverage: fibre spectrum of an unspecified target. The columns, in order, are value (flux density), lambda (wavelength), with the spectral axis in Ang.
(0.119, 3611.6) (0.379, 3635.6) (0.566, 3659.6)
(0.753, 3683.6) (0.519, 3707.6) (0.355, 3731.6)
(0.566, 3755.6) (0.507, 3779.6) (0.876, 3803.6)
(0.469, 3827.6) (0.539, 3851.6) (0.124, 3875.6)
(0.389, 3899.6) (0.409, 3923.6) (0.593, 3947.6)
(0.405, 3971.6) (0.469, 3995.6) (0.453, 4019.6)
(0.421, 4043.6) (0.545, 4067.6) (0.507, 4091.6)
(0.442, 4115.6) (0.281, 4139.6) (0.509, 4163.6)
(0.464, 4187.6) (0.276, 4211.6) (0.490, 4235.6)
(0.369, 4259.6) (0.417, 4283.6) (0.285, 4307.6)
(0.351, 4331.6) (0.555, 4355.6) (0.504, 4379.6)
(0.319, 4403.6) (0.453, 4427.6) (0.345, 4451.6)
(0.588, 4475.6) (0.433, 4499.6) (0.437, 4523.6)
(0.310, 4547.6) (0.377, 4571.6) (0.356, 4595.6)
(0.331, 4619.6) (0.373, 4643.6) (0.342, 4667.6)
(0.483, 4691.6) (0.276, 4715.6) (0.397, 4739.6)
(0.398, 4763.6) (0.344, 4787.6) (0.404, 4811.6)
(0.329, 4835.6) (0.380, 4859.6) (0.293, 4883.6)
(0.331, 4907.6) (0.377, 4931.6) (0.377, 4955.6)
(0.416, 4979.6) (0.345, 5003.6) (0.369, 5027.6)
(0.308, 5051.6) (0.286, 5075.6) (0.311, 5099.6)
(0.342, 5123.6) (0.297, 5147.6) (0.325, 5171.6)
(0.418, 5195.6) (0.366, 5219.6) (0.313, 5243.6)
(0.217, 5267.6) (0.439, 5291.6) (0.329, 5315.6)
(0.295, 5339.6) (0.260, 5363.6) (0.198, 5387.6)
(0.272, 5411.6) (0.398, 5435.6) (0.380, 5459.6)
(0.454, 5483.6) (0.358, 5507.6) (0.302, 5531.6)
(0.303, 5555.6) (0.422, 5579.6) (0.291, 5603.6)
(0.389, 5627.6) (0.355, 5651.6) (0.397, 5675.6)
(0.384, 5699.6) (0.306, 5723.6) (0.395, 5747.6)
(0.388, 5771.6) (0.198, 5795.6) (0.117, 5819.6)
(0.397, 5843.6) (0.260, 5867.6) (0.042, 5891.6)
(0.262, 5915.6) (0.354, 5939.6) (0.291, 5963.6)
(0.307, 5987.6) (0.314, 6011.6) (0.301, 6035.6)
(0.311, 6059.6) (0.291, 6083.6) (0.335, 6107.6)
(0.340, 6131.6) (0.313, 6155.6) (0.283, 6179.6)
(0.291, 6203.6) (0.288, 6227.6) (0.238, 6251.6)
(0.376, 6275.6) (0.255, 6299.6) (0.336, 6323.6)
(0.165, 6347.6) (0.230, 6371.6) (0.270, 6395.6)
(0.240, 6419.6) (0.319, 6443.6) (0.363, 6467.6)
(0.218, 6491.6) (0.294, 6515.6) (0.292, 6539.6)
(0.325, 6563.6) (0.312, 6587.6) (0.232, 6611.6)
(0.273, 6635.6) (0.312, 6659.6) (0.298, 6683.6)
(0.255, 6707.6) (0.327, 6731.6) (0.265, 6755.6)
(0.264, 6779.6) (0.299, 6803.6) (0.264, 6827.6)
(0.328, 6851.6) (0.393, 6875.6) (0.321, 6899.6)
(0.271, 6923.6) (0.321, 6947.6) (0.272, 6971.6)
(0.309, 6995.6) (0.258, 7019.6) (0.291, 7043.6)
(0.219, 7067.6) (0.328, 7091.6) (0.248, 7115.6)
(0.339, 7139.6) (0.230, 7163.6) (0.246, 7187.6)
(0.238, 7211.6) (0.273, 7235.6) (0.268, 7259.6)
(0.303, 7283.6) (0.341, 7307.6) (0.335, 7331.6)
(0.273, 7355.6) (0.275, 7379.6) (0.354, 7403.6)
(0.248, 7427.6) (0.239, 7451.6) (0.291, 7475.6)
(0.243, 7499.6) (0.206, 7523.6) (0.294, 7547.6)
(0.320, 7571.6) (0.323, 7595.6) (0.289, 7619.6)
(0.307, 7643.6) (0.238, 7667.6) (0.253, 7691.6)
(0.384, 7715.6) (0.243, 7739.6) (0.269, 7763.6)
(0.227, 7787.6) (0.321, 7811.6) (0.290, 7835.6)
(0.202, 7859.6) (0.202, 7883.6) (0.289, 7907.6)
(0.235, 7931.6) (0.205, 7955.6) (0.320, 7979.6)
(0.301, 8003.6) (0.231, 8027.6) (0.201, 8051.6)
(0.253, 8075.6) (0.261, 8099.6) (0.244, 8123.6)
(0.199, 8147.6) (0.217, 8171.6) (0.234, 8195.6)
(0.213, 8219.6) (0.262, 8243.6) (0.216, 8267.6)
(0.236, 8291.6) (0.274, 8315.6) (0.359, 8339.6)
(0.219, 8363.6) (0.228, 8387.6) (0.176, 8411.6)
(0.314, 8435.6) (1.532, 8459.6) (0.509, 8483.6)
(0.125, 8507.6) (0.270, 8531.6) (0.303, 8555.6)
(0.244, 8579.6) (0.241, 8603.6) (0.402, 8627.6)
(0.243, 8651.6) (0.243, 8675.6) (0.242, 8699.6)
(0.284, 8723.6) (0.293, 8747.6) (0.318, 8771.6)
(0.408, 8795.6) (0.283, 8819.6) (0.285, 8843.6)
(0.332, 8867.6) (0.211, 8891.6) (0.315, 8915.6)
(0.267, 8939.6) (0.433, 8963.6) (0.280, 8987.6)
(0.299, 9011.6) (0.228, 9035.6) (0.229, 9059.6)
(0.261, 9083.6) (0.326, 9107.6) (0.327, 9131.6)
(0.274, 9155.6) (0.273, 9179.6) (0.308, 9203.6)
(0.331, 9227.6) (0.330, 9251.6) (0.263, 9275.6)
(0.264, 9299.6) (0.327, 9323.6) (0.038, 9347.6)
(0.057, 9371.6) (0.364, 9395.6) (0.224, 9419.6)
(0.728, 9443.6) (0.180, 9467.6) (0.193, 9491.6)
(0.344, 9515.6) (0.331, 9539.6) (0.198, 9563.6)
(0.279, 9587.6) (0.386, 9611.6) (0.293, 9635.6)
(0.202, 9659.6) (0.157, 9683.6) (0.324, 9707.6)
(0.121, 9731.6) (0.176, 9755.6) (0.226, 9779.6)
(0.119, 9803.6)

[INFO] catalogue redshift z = 1.271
